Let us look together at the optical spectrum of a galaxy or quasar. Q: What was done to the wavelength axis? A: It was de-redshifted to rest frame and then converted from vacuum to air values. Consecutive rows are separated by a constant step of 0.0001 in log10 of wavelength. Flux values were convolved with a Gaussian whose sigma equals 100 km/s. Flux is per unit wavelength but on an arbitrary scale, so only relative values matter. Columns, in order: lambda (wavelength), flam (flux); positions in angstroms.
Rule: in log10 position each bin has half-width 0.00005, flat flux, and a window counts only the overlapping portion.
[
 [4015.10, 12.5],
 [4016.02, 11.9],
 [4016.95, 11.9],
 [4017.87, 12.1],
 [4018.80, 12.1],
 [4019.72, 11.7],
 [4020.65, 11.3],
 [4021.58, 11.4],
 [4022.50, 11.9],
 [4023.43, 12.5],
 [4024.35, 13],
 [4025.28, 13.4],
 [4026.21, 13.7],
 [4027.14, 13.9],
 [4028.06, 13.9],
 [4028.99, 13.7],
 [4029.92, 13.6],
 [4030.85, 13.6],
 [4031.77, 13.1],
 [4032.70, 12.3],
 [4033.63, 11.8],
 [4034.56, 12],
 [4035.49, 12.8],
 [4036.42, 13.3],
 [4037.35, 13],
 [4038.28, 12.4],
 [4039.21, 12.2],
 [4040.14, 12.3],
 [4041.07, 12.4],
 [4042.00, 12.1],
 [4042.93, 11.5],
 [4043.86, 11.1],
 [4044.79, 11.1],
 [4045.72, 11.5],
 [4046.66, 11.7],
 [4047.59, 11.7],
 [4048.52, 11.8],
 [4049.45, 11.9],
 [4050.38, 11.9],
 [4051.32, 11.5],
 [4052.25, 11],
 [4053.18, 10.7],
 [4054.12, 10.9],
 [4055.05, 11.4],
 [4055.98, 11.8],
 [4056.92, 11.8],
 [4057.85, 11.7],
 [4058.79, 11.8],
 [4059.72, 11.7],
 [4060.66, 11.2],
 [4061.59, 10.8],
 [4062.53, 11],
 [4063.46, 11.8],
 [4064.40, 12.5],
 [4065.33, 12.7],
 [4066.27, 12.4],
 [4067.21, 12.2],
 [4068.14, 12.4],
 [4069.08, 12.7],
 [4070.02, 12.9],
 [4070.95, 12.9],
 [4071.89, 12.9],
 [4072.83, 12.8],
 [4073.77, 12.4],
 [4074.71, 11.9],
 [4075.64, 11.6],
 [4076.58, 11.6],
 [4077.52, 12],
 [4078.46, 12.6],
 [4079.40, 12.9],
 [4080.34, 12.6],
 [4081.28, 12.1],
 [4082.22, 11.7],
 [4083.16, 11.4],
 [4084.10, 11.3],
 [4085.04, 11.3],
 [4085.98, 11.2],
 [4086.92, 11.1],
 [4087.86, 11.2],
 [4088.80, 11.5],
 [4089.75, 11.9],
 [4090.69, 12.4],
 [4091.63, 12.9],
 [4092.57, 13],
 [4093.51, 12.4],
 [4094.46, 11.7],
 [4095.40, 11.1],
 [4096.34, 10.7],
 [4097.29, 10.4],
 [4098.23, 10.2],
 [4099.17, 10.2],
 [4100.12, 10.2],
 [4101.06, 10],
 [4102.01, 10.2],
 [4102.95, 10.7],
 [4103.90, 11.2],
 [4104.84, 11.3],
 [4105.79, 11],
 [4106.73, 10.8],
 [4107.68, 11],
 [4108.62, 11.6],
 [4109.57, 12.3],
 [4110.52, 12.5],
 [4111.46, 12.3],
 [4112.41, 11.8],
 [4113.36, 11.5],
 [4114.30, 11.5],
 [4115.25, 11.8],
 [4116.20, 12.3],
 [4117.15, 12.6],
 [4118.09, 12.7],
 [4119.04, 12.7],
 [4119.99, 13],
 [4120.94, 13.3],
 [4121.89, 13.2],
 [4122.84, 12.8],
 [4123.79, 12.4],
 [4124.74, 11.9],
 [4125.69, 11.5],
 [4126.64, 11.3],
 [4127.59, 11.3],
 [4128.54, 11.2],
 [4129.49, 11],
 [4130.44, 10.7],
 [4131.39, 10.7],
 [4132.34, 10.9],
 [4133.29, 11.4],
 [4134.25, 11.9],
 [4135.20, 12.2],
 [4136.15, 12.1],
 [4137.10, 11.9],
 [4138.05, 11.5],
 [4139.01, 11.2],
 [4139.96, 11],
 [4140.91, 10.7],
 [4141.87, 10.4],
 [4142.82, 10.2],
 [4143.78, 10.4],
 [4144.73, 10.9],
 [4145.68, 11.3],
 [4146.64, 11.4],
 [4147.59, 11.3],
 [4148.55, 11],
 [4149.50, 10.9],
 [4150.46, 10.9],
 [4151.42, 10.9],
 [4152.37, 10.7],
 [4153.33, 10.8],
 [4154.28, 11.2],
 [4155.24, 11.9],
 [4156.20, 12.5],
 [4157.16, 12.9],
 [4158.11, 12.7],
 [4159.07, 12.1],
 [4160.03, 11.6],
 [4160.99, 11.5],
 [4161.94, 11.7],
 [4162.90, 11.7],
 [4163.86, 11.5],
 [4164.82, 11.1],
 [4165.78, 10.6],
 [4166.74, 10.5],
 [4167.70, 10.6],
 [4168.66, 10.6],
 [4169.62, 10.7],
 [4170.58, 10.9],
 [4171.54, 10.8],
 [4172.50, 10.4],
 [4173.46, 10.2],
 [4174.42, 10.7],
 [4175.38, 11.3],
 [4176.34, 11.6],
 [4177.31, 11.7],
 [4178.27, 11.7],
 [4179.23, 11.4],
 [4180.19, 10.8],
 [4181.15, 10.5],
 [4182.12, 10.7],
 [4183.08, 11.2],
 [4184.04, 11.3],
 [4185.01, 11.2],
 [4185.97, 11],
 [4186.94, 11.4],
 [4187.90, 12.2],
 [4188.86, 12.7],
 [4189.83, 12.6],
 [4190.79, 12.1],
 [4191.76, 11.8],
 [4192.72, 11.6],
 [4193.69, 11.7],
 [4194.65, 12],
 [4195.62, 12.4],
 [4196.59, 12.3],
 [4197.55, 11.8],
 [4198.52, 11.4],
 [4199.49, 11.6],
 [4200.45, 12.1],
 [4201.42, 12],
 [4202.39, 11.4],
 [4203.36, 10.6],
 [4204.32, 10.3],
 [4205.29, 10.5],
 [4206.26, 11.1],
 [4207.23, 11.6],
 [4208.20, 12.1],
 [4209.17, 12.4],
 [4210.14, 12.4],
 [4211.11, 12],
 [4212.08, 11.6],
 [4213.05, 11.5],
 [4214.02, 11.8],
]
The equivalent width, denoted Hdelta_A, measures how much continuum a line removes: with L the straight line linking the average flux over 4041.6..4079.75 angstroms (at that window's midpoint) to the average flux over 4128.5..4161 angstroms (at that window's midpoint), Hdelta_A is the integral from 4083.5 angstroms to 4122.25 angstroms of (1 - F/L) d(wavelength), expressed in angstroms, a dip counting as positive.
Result -0.1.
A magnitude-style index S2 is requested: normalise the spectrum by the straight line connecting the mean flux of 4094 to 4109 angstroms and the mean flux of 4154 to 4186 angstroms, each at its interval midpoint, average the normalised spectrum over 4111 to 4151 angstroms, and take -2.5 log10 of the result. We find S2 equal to -0.059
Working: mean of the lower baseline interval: 10.8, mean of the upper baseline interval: 11.3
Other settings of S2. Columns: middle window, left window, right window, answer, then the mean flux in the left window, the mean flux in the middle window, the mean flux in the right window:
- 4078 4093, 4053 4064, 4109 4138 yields -0.029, 11.4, 11.9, 11.9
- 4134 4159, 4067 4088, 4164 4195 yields 0.016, 12.1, 11.3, 11.2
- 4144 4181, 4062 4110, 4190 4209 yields 0.040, 11.7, 11.2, 11.6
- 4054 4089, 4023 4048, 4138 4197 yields 0.027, 12.6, 11.9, 11.3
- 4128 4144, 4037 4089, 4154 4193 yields 0.038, 11.9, 11.2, 11.4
